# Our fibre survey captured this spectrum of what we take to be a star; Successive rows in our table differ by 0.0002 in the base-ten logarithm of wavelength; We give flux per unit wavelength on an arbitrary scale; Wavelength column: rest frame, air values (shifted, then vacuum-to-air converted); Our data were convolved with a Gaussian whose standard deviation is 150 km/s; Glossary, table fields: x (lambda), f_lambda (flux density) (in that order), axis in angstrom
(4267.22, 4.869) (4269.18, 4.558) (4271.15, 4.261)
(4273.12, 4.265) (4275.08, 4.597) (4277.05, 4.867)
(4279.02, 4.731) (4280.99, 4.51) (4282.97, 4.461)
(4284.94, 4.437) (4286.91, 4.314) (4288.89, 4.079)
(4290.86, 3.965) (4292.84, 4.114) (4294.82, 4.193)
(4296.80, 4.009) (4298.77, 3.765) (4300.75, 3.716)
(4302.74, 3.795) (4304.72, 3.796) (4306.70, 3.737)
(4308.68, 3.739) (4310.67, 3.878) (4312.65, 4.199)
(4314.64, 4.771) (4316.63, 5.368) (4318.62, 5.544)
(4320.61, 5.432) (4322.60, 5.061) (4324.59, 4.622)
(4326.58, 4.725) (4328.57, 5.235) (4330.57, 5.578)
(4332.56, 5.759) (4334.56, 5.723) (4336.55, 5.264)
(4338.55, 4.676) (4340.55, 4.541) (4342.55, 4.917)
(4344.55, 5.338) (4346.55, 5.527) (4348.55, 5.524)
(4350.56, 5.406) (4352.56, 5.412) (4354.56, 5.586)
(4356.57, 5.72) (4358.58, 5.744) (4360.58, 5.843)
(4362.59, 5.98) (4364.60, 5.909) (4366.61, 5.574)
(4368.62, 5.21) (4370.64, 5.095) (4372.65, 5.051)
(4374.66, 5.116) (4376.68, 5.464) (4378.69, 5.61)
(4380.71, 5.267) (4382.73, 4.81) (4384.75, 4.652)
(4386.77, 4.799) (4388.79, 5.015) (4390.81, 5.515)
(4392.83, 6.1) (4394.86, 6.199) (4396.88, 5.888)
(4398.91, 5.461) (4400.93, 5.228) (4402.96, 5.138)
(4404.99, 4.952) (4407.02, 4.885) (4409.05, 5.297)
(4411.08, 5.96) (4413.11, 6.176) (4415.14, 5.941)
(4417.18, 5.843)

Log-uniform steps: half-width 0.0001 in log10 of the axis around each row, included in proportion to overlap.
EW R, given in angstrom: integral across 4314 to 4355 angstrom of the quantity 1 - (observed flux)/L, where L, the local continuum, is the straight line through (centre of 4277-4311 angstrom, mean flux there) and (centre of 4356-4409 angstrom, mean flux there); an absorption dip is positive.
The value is -4.8 angstrom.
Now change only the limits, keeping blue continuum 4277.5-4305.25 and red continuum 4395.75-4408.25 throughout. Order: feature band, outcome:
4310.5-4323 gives -1.5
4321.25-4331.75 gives -1.3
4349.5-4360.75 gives -1.9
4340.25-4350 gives -1.1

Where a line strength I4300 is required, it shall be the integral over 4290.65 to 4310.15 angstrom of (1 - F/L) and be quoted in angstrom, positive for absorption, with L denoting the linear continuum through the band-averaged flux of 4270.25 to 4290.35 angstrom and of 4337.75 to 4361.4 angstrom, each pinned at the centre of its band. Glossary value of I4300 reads 3.4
